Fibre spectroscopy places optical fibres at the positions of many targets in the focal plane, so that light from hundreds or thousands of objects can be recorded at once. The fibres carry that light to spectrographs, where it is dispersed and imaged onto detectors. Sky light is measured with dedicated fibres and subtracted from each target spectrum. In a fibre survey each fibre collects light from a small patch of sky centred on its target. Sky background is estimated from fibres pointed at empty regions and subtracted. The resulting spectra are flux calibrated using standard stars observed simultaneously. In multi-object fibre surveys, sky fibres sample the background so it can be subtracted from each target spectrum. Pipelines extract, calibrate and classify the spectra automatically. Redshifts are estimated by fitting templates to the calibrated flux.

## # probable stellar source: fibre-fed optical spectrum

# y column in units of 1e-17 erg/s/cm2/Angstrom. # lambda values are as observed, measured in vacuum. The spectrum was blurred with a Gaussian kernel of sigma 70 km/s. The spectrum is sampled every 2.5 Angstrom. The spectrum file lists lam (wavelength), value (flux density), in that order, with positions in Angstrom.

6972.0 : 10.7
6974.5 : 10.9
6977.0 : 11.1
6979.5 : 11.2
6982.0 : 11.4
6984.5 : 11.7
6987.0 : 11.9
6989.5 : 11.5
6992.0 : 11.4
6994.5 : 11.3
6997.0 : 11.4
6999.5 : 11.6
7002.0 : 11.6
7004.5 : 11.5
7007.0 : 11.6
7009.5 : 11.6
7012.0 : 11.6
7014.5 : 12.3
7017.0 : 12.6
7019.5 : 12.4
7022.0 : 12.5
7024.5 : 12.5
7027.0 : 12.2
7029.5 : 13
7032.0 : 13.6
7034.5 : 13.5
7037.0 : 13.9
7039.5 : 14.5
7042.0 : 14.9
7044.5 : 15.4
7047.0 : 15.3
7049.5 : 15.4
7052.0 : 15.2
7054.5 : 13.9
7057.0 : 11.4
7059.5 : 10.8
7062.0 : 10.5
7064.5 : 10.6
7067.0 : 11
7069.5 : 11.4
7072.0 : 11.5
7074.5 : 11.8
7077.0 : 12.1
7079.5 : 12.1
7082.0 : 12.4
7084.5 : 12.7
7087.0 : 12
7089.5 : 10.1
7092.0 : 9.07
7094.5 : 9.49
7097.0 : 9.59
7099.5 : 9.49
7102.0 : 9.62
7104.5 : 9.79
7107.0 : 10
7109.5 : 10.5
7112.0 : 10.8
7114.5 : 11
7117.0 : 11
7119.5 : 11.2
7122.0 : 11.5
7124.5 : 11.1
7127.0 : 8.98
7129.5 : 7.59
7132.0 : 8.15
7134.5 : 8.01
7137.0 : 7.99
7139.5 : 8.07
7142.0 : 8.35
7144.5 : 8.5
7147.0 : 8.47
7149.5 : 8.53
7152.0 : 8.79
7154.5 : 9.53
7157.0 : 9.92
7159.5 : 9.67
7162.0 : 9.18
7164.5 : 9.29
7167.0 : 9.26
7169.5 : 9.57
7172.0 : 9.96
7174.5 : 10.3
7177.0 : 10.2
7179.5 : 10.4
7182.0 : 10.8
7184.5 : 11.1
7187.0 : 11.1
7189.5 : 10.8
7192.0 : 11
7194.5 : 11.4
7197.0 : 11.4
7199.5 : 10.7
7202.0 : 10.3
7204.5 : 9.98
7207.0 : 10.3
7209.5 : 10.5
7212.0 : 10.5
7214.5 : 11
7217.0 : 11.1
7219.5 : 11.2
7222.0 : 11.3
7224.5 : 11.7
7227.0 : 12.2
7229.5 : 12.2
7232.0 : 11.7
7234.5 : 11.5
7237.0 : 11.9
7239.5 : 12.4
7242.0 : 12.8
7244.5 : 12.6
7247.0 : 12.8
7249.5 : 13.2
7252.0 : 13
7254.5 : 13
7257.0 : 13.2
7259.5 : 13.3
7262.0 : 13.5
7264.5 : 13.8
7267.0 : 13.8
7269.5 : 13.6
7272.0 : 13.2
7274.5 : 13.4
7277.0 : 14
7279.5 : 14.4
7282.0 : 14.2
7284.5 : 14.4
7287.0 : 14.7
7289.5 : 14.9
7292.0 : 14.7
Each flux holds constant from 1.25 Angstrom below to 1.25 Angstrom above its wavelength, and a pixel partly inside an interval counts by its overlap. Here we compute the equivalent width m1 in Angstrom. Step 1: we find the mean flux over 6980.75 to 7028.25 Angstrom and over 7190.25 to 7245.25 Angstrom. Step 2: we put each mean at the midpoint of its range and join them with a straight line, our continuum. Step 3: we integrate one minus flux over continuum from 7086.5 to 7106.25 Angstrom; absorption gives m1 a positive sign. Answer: 3.05 Angstrom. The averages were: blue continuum 11.8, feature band 9.82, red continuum 11.3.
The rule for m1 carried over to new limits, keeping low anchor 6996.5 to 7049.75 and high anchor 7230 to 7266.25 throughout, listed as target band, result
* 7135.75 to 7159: 7.5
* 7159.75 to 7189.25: 6.2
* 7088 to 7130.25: 9.1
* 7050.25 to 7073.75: 1.8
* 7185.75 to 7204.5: 2.8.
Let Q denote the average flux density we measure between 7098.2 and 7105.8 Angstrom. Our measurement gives 9.64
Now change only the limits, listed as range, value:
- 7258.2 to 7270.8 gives 13.6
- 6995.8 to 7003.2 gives 11.5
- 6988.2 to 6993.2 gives 11.5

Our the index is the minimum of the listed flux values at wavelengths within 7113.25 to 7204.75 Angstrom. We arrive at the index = 7.59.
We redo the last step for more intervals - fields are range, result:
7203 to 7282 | 9.98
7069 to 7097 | 9.07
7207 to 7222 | 10.3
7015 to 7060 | 10.8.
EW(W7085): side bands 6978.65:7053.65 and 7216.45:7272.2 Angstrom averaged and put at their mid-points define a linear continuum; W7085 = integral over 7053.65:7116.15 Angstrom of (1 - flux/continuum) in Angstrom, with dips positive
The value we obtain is 8.6 Angstrom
